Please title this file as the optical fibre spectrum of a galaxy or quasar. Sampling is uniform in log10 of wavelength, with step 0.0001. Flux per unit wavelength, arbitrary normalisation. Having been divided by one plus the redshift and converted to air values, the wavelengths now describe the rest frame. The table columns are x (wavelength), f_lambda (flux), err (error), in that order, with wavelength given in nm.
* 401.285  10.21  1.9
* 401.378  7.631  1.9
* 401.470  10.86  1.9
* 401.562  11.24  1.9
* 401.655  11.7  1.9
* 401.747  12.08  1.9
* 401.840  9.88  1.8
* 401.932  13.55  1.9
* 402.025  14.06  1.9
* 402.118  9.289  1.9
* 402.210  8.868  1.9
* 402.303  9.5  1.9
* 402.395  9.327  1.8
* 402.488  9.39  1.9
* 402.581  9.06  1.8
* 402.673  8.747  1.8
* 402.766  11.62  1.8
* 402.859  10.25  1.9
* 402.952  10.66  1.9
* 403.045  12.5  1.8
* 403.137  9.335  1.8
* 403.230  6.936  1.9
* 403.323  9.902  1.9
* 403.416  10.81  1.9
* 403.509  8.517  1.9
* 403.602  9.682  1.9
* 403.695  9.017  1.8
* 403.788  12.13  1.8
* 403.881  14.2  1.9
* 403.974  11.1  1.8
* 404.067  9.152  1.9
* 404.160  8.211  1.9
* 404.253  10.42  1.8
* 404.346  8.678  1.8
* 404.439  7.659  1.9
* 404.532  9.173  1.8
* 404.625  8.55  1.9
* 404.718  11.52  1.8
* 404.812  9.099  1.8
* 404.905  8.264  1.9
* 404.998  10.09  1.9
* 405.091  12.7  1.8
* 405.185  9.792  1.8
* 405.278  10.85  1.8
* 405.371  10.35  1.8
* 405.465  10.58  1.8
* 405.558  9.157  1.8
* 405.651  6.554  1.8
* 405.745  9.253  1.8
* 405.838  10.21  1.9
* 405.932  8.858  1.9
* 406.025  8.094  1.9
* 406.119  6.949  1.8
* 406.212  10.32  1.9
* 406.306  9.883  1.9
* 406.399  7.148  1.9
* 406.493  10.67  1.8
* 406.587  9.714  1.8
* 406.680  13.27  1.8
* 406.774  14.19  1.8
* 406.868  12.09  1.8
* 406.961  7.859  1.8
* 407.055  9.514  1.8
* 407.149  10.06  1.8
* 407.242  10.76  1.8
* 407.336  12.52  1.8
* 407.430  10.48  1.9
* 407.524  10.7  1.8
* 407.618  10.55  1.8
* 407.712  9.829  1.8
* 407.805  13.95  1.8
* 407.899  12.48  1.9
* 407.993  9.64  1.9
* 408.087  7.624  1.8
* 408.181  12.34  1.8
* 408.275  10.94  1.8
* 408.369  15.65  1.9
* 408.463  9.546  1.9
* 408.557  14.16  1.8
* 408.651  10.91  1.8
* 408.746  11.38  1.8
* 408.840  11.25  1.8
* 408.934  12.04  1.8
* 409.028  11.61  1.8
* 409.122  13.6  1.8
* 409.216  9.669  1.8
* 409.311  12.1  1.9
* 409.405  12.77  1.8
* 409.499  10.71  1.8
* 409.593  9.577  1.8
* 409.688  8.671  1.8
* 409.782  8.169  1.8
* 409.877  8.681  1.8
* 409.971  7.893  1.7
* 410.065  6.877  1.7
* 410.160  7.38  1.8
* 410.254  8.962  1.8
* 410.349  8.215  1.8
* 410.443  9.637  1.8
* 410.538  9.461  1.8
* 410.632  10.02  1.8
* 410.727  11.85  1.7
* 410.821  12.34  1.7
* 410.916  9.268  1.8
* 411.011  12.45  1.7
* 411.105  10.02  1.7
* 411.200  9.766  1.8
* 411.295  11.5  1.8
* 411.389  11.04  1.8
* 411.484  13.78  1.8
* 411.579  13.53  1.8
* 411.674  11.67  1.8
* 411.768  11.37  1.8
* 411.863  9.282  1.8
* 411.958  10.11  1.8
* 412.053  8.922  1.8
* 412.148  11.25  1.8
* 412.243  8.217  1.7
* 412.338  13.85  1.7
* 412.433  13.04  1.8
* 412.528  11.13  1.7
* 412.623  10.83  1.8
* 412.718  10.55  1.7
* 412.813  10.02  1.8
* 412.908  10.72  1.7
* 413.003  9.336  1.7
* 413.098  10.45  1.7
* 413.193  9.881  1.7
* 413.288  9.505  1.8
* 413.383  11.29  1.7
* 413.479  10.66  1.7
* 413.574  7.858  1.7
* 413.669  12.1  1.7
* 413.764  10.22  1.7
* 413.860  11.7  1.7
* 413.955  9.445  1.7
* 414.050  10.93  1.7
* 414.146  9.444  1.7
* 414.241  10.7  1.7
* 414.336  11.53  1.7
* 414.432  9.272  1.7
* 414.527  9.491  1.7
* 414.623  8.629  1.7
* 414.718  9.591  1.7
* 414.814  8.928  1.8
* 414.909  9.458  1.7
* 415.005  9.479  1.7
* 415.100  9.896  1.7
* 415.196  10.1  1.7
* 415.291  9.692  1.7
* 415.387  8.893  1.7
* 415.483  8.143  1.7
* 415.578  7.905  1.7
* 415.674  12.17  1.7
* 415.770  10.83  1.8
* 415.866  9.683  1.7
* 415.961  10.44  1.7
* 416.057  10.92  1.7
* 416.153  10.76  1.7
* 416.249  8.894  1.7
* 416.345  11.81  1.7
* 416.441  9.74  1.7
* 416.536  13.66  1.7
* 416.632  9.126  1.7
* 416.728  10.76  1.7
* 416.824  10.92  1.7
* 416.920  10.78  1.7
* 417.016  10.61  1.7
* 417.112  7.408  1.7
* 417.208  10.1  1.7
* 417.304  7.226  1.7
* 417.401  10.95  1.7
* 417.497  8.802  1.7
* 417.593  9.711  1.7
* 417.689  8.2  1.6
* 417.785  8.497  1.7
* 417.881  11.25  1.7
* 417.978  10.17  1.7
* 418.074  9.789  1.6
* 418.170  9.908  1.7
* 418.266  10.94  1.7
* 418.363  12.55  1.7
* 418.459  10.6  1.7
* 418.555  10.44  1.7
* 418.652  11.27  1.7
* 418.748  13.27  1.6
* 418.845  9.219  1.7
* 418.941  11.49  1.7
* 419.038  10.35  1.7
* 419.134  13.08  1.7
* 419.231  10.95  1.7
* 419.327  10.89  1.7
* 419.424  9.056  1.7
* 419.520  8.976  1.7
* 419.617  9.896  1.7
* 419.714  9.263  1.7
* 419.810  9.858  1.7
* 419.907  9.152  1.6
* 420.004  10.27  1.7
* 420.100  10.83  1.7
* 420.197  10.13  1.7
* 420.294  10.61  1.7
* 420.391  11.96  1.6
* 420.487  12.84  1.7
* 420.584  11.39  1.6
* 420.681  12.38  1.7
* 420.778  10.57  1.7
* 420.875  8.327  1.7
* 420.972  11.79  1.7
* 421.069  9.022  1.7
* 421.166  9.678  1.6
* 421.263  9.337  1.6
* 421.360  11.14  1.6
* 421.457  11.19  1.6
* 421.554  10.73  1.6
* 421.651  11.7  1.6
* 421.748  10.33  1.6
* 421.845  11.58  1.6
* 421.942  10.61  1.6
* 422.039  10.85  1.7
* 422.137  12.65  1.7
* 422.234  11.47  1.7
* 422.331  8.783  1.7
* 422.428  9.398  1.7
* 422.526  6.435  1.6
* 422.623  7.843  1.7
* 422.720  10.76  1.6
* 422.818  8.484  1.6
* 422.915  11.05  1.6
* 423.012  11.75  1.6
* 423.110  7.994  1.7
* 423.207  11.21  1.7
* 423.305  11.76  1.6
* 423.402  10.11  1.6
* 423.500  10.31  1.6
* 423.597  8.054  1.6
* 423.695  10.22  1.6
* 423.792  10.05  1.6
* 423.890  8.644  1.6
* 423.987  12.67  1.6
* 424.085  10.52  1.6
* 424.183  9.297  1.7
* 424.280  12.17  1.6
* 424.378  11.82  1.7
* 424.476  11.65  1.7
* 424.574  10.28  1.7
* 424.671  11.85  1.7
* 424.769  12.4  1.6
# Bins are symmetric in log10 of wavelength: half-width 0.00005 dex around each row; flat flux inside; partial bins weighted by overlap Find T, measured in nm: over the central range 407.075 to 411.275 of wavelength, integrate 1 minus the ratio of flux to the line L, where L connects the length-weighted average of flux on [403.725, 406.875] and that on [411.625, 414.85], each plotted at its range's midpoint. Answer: -0.19 nm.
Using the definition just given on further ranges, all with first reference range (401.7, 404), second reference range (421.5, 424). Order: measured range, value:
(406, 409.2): -0.18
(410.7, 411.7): -0.12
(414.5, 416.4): 0.09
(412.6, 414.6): 0.01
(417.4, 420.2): -0.03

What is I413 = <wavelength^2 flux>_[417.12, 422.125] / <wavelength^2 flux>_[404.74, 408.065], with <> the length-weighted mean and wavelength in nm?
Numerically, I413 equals 1.09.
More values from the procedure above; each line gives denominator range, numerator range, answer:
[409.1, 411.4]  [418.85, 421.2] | 1.11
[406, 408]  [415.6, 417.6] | 1.02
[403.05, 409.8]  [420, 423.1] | 1.09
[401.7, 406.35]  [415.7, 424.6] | 1.14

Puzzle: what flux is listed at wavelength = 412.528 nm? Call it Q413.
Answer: 11.13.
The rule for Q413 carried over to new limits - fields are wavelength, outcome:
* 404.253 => 10.42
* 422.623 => 7.843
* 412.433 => 13.04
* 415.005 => 9.479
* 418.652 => 11.27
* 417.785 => 8.497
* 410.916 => 9.268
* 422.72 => 10.76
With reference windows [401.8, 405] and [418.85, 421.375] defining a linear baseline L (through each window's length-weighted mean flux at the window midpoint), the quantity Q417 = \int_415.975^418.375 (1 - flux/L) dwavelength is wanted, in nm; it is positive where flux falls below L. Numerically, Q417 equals 0.07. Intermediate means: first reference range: 9.97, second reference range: 10.5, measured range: 10.1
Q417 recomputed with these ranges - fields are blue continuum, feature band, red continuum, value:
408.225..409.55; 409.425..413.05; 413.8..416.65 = 0.29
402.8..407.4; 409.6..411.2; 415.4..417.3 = 0.10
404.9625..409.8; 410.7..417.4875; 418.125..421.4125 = 0.16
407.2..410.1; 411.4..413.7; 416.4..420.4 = -0.03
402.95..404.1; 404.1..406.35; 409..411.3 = 0.19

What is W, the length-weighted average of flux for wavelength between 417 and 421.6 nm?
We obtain 10.3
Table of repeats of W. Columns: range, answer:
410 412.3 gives 10.3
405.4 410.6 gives 10.3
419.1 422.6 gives 10.4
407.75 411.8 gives 10.8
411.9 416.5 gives 10.2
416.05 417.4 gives 10.2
